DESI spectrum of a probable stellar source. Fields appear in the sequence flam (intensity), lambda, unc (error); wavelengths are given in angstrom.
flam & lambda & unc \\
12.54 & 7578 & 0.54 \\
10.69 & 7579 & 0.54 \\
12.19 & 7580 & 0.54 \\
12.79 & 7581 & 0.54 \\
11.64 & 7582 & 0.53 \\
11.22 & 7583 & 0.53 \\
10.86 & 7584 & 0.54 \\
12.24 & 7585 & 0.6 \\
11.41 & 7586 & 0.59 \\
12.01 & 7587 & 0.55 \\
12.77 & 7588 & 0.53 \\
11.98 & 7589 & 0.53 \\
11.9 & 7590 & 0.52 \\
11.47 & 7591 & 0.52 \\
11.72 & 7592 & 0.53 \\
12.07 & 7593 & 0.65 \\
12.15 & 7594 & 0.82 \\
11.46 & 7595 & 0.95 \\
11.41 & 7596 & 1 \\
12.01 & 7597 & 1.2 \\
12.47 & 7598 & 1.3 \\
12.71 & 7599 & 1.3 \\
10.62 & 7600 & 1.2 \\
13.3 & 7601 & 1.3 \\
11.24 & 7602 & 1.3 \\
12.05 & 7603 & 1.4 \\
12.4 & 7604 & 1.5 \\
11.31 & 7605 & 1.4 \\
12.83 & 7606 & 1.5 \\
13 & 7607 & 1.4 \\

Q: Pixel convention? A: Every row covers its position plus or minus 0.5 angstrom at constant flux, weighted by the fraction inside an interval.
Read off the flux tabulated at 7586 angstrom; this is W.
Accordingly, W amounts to 11.41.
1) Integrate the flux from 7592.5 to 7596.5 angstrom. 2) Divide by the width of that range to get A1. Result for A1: 11.8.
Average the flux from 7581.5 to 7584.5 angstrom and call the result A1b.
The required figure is 11.2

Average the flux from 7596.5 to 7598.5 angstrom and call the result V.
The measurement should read 12.2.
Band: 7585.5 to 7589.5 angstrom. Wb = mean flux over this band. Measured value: 12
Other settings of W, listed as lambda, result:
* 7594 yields 12.15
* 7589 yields 11.98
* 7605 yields 11.31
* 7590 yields 11.9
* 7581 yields 12.79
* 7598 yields 12.47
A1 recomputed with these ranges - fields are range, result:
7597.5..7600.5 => 11.9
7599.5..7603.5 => 11.8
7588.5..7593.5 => 11.8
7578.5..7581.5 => 11.9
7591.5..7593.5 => 11.9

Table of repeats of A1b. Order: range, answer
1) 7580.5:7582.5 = 12.2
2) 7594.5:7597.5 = 11.6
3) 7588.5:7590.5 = 11.9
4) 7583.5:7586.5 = 11.5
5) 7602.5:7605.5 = 11.9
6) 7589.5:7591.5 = 11.7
